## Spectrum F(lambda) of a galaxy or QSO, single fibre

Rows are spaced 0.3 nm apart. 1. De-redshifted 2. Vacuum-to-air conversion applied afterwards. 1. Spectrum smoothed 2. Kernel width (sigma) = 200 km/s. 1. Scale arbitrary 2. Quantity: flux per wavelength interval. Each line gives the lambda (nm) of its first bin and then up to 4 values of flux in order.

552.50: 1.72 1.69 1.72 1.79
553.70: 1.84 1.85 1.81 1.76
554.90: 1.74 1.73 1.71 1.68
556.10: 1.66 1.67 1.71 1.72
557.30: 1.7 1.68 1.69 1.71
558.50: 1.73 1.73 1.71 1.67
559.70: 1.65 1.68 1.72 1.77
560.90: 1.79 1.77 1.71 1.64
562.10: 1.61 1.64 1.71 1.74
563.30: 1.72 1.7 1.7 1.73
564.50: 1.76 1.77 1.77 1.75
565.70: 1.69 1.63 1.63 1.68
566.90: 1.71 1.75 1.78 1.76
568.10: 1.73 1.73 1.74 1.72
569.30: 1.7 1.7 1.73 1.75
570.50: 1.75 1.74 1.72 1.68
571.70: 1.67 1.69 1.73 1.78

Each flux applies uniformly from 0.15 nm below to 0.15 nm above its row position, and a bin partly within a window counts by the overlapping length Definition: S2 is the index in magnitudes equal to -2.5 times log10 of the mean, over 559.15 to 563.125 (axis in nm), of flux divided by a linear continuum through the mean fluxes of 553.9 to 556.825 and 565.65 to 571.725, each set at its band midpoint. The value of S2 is 0.01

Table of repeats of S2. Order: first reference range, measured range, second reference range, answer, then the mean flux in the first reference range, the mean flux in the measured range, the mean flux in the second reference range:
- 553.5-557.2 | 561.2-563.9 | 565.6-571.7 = 0.02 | 1.74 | 1.69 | 1.72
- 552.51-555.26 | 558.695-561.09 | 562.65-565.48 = 0.02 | 1.77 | 1.72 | 1.74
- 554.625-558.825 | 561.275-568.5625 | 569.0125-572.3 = 0.00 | 1.71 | 1.71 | 1.71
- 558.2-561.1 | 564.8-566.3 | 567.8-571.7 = 0.01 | 1.72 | 1.71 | 1.72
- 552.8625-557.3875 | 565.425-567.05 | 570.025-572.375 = 0.03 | 1.74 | 1.67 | 1.72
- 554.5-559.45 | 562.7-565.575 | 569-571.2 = -0.01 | 1.71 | 1.74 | 1.73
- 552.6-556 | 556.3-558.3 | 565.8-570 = 0.03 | 1.75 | 1.7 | 1.71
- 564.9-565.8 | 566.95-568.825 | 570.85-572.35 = -0.01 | 1.74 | 1.75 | 1.7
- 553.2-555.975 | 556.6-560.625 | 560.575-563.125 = 0.02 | 1.77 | 1.7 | 1.71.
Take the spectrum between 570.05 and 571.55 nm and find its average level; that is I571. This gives 1.73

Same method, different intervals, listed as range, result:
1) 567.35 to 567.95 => 1.77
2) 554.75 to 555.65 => 1.73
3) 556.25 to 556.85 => 1.69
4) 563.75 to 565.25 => 1.75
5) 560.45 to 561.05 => 1.78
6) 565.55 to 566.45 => 1.65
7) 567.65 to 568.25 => 1.74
